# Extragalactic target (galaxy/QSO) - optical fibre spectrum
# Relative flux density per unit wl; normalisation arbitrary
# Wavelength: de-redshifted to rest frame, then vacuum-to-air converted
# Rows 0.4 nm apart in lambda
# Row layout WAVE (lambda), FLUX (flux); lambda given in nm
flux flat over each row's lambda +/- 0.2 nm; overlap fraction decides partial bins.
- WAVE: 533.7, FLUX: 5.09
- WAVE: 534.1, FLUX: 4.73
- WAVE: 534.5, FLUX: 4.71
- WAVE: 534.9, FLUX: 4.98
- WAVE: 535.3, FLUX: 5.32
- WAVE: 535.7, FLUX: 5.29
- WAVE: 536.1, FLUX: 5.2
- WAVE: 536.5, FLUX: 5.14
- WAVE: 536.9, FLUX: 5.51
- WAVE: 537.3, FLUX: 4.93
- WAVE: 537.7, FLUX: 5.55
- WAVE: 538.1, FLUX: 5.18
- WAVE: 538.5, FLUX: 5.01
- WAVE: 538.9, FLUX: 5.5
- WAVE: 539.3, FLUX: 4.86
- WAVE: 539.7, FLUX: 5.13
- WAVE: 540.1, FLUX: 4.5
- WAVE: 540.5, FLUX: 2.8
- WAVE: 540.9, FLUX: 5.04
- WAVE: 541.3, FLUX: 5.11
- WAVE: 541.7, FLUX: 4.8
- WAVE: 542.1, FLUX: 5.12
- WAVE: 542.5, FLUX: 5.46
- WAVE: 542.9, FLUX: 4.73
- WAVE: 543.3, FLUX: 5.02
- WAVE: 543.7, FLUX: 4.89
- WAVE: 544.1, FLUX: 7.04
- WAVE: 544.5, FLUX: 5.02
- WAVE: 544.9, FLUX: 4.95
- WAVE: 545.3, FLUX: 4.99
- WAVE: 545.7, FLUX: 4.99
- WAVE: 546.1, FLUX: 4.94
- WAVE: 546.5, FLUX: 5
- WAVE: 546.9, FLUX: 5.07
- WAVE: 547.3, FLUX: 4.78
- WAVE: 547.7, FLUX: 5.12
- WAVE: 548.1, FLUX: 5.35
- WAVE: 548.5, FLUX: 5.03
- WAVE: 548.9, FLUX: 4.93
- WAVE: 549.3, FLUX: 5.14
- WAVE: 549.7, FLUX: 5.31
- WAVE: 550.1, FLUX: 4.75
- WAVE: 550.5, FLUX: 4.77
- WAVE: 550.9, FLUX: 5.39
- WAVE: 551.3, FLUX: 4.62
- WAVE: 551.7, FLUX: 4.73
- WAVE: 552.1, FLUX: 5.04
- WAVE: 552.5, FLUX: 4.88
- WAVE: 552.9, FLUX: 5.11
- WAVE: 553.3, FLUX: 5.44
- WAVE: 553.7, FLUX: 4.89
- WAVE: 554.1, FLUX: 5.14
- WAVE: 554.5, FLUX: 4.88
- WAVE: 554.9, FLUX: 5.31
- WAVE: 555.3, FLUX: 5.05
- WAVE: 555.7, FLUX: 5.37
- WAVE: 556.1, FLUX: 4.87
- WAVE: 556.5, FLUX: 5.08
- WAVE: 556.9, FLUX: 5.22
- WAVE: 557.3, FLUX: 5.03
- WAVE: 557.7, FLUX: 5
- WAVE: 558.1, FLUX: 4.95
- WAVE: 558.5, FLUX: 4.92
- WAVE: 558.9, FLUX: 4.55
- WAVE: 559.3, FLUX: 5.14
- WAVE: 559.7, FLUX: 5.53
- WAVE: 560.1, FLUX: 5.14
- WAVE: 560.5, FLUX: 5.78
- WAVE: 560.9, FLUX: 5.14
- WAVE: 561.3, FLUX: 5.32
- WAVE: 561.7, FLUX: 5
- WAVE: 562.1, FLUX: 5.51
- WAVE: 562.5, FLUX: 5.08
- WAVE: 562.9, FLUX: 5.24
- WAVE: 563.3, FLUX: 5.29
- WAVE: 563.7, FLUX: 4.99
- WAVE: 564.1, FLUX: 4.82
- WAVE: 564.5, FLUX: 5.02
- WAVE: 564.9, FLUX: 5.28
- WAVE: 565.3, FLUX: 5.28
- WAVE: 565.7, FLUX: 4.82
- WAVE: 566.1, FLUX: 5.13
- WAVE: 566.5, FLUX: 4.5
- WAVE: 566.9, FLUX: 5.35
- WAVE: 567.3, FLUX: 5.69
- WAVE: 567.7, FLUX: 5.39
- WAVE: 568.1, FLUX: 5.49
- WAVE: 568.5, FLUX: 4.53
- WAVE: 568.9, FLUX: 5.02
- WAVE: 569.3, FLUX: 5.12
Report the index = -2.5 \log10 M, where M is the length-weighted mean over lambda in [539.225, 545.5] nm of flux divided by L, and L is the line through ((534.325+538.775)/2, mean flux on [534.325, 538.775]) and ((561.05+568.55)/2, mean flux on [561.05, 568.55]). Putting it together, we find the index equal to 0.04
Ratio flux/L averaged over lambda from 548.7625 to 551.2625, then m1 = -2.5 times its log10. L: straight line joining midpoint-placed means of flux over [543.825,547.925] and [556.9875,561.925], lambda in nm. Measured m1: 0.03 mag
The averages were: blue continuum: 5.19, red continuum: 5.13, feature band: 5.02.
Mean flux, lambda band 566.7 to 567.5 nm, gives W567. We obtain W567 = 5.52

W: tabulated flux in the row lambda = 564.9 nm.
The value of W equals 5.28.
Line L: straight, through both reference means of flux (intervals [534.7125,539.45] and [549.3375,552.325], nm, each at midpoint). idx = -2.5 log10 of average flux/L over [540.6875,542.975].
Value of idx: 0.02 mag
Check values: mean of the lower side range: 5.21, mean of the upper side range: 4.95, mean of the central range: 5.05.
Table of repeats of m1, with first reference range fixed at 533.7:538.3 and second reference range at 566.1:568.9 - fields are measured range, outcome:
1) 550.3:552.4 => 0.05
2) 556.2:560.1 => 0.02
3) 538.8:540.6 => 0.12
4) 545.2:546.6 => 0.03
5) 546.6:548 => 0.03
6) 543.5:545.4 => -0.05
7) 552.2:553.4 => 0.01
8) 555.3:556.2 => 0.00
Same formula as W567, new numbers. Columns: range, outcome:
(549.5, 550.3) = 5.03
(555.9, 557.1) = 5.06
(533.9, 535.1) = 4.81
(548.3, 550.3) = 5.03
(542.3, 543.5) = 5.07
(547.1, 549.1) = 5.04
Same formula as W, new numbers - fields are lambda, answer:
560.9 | 5.14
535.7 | 5.29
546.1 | 4.94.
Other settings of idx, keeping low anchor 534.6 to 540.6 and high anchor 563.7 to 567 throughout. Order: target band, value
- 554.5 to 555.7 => -0.031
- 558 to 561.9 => -0.029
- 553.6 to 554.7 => 0.009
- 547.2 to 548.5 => -0.017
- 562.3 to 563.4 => -0.039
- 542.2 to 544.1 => -0.046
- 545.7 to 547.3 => 0.010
